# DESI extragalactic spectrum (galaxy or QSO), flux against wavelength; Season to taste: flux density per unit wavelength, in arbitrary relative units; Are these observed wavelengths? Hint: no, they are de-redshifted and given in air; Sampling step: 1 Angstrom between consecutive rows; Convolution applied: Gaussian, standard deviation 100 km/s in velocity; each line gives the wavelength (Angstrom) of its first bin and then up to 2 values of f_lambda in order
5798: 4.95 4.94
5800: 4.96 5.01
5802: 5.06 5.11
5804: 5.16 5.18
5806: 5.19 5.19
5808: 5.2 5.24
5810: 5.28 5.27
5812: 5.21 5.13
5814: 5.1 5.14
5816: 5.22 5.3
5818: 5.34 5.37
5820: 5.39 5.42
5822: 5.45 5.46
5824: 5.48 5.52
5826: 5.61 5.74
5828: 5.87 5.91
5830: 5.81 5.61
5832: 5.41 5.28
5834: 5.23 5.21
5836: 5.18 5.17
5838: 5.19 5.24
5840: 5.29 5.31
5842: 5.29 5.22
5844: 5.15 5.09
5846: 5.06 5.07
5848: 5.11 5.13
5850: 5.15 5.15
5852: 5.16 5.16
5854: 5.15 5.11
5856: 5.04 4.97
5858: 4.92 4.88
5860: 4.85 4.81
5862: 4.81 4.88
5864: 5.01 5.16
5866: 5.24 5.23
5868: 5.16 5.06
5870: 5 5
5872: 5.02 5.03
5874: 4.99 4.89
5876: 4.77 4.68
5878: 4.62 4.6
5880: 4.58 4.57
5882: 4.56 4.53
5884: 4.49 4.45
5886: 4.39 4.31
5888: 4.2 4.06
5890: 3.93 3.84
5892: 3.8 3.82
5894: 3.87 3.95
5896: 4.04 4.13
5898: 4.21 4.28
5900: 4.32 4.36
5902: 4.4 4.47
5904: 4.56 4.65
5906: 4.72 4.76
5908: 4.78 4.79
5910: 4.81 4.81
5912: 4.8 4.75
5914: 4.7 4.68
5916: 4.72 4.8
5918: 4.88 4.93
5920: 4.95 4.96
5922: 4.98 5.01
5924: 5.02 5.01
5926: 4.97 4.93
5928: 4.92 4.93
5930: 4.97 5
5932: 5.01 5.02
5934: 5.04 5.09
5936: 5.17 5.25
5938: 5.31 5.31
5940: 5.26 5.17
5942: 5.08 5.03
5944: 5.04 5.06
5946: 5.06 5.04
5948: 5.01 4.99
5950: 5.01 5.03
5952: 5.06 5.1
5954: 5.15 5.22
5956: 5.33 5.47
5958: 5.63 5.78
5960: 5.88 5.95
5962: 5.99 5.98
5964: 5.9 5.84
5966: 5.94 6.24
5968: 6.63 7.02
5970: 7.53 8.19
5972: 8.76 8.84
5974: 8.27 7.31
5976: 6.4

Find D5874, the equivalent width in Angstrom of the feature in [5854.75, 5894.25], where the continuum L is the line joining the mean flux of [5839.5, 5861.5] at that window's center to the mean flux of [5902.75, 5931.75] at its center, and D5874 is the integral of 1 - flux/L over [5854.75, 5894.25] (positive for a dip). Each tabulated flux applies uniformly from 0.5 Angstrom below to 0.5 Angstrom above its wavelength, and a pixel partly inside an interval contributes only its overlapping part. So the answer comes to 2.6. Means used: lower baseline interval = 5.09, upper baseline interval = 4.84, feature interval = 4.68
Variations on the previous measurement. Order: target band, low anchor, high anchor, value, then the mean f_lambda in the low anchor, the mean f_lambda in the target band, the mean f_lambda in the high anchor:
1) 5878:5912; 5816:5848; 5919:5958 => 5.39 Angstrom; 5.37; 4.38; 5.08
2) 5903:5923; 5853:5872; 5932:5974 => 2.34 Angstrom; 5.02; 4.79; 5.74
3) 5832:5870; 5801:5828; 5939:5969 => 1.65 Angstrom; 5.3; 5.11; 5.47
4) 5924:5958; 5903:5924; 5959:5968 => 2.18 Angstrom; 4.8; 5.1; 5.99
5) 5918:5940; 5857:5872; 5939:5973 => 2.02 Angstrom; 5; 5.04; 5.78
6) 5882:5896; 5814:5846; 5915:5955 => 2.82 Angstrom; 5.37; 4.14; 5.03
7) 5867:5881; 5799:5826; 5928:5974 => 1.43 Angstrom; 5.25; 4.88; 5.67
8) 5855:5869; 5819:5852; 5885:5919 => -0.08 Angstrom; 5.35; 5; 4.42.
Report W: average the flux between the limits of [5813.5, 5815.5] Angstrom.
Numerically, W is 5.12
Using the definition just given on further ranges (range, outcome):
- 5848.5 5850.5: 5.14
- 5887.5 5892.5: 3.97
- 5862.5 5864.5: 4.95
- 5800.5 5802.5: 5.04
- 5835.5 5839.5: 5.2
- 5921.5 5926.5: 5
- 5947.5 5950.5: 5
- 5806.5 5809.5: 5.21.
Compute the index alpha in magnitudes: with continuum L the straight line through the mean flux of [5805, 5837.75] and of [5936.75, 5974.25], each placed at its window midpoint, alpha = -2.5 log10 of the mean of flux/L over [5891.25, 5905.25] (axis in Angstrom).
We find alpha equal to 0.32 mag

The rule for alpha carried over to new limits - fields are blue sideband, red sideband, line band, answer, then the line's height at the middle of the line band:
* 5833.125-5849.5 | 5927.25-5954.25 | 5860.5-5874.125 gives 0.027 mag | 5.16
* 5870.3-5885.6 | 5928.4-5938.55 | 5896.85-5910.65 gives 0.083 mag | 4.89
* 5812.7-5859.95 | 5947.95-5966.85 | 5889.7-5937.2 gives 0.165 mag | 5.43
